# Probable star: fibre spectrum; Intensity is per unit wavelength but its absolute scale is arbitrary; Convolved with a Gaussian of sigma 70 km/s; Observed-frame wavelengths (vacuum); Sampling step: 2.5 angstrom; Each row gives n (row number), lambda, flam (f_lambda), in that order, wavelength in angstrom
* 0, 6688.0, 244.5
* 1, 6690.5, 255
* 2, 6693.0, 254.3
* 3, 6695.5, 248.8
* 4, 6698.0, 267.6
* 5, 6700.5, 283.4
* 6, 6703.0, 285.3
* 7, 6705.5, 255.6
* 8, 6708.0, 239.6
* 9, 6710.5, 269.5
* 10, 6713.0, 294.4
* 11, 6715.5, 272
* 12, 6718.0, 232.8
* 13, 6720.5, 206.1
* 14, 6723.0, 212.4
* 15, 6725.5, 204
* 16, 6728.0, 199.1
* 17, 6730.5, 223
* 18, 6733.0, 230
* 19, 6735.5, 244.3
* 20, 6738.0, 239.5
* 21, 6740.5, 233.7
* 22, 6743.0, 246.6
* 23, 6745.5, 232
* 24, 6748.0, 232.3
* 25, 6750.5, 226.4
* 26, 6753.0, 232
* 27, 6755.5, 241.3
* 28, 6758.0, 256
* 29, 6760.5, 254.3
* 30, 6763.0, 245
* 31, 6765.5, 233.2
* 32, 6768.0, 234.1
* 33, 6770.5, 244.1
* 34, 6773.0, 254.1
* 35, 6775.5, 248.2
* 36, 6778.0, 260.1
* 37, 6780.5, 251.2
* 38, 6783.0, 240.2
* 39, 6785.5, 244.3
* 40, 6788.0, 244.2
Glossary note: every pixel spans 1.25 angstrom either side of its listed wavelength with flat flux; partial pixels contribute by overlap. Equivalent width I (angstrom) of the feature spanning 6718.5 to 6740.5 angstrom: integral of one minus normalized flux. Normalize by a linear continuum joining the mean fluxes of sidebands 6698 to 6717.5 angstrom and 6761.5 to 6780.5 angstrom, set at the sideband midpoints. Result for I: 3.4 angstrom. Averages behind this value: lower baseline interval 270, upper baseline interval 246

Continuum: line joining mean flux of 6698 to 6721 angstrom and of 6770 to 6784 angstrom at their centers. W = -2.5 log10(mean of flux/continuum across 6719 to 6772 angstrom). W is 0.105 mag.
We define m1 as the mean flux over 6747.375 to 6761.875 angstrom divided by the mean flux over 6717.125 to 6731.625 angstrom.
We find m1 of 1.13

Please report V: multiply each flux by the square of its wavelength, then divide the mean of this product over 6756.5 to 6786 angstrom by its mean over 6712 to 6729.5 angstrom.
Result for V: 1.09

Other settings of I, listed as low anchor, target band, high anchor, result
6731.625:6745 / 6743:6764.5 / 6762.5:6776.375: 0.0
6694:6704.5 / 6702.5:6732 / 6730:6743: 1.7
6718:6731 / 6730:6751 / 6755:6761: -0.5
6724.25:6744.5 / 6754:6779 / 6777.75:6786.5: -0.6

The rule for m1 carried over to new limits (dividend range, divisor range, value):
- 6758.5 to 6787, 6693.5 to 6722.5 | 0.95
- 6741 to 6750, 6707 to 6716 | 0.88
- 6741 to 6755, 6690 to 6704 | 0.88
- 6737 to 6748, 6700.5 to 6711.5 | 0.90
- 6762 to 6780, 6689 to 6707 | 0.93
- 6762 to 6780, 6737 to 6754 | 1.05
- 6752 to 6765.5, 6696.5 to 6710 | 0.92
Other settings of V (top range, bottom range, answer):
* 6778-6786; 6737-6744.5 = 1.05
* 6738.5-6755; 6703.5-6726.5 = 0.97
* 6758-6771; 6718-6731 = 1.17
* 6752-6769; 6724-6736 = 1.12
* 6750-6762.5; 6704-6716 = 0.93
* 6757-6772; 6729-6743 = 1.05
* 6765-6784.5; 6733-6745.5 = 1.04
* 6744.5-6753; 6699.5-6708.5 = 0.87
